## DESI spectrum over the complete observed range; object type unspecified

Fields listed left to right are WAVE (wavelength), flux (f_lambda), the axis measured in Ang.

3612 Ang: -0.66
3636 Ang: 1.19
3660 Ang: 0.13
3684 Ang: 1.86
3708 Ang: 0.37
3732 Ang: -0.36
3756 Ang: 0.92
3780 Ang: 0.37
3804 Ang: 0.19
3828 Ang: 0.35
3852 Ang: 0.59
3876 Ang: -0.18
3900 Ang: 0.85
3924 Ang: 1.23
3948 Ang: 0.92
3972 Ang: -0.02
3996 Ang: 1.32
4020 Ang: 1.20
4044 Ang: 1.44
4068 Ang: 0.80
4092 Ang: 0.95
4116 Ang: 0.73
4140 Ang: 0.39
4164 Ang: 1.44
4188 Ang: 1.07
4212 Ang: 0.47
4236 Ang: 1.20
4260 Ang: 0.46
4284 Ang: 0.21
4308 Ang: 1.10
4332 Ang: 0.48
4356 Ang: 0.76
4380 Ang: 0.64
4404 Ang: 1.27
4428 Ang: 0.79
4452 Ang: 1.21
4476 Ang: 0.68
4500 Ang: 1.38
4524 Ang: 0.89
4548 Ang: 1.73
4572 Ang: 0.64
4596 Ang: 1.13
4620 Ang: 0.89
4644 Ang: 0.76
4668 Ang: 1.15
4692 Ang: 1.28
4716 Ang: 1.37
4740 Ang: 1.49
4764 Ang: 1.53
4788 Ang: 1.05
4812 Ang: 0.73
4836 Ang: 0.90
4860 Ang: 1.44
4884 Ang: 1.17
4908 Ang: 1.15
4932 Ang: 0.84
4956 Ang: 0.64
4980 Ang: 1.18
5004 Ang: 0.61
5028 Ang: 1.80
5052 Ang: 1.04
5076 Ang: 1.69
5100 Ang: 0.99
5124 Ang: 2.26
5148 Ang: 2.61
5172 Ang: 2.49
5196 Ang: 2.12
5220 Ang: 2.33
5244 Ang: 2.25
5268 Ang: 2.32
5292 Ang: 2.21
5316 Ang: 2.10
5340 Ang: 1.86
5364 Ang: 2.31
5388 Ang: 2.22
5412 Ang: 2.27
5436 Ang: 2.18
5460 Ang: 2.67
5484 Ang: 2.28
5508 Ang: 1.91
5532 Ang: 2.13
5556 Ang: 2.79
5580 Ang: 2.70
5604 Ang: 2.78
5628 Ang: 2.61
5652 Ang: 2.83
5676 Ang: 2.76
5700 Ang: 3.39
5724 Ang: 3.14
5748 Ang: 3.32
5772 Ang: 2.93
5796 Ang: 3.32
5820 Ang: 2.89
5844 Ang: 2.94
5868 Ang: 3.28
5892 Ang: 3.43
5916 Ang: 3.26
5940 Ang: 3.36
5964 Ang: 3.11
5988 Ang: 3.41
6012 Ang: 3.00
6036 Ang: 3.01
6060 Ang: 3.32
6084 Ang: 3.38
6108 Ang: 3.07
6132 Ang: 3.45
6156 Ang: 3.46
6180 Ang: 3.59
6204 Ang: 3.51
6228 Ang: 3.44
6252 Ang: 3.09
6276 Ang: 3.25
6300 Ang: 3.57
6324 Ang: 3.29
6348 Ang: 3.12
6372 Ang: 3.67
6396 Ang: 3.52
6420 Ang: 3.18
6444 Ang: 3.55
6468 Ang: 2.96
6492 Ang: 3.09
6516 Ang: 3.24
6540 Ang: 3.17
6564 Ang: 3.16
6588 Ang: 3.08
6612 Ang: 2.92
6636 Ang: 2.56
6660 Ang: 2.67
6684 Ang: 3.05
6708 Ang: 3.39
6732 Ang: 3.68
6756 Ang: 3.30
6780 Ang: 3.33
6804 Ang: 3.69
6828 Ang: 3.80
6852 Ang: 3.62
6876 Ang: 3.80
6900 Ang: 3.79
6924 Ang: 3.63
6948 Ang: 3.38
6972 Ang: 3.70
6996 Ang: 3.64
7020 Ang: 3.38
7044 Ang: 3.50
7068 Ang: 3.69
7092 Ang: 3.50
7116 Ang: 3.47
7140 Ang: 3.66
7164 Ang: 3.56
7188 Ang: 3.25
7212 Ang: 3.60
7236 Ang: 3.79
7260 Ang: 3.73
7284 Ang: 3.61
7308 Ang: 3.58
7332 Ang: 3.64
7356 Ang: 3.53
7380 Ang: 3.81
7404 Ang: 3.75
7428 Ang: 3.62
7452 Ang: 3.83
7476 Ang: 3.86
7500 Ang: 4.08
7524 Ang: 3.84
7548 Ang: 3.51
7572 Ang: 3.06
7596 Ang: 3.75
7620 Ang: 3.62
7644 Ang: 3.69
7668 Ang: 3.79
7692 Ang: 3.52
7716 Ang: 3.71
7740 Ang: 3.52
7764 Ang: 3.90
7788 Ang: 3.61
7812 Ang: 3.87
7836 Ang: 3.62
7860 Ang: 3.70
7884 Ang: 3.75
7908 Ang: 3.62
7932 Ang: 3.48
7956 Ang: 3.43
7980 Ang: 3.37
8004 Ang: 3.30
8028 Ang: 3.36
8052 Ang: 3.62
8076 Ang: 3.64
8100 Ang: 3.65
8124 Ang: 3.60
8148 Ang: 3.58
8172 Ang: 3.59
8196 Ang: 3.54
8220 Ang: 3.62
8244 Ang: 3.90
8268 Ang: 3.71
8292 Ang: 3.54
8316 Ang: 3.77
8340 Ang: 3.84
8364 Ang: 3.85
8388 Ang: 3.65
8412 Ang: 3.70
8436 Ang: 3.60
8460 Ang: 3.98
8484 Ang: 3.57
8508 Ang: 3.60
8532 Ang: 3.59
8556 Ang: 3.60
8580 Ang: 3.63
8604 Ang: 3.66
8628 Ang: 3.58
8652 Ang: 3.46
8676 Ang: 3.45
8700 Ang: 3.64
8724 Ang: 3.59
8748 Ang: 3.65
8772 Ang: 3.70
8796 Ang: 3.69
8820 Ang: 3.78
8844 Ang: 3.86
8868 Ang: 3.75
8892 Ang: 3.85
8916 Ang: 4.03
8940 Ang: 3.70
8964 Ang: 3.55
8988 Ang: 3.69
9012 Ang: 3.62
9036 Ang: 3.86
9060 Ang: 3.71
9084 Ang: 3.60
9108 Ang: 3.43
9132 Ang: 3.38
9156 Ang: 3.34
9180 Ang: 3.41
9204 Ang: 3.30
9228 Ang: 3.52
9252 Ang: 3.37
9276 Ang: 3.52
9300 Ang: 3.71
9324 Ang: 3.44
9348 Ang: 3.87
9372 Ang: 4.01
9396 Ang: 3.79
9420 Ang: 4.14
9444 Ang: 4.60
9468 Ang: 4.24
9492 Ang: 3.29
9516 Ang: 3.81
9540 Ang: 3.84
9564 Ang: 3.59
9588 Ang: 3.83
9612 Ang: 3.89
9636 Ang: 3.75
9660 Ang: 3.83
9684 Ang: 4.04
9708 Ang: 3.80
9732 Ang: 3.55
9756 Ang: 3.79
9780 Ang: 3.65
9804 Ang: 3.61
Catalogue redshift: 0.28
